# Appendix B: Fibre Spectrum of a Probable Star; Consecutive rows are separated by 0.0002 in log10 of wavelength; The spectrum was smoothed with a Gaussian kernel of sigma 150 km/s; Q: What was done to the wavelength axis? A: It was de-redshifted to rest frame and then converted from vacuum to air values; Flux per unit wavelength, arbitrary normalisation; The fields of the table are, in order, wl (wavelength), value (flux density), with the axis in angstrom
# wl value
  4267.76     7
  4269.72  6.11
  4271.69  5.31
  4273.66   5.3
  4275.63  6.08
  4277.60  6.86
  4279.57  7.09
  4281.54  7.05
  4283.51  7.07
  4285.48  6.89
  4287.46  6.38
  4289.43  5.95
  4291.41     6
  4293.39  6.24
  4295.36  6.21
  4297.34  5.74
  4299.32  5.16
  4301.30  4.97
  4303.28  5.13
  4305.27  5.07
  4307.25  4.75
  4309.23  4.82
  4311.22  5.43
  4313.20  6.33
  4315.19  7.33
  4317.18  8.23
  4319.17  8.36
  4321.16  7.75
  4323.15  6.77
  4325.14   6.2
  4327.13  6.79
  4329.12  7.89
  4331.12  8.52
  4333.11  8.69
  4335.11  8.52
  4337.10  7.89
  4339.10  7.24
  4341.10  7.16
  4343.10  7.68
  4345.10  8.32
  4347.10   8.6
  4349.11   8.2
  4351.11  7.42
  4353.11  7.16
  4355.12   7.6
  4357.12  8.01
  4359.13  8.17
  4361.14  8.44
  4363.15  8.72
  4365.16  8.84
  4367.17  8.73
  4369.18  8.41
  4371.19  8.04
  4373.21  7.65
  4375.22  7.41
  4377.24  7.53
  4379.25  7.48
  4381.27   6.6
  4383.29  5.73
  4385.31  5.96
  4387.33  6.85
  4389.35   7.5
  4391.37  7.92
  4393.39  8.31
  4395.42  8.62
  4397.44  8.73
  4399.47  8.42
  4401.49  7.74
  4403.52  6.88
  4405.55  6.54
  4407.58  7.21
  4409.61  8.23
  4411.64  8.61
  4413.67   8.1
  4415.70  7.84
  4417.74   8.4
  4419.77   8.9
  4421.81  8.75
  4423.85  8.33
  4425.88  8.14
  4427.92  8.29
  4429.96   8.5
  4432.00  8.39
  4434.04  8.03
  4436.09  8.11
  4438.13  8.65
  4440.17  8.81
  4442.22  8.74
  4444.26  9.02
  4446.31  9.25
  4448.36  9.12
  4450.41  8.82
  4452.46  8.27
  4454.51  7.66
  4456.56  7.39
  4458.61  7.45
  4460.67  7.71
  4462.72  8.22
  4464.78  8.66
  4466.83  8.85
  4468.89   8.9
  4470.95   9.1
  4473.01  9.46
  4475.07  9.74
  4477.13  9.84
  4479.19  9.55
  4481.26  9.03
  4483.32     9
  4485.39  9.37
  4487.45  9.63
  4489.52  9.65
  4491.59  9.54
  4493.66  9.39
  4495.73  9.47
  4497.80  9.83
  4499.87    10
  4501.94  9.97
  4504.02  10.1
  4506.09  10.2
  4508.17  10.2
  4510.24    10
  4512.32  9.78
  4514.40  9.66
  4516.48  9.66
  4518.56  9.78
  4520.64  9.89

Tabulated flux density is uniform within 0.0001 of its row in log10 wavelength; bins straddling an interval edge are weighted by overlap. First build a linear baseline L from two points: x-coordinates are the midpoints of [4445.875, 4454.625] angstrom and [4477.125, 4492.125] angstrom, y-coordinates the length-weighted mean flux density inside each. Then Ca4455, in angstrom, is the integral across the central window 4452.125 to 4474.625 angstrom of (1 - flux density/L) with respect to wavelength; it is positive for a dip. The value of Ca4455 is 1.5 angstrom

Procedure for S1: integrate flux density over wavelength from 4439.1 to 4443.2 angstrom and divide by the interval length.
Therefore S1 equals 8.77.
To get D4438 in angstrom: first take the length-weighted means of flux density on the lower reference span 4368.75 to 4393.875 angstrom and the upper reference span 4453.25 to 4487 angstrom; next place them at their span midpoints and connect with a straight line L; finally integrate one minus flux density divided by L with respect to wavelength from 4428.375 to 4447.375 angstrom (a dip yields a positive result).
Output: -0.86 angstrom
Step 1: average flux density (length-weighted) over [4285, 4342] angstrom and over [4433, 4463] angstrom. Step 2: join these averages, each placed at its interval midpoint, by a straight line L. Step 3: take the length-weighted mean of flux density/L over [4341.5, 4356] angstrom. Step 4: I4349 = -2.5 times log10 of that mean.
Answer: -0.11 mag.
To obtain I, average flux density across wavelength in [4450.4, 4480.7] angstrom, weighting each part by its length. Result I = 8.64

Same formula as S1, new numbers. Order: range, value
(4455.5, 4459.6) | 7.43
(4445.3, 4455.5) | 8.62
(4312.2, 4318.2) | 7.3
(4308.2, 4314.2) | 5.52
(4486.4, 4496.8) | 9.54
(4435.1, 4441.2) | 8.53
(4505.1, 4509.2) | 10.2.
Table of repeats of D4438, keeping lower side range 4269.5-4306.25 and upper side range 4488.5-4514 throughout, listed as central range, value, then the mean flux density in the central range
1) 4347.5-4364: -1.7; 7.98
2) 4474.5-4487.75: 0.1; 9.43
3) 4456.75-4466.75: 1.2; 8.04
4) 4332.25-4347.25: -2.2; 7.97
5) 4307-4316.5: 0.8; 5.89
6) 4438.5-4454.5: 0.1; 8.78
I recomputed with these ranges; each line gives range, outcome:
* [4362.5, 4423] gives 7.82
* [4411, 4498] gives 8.75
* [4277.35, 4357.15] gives 6.91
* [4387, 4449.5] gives 8.24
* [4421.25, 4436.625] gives 8.31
